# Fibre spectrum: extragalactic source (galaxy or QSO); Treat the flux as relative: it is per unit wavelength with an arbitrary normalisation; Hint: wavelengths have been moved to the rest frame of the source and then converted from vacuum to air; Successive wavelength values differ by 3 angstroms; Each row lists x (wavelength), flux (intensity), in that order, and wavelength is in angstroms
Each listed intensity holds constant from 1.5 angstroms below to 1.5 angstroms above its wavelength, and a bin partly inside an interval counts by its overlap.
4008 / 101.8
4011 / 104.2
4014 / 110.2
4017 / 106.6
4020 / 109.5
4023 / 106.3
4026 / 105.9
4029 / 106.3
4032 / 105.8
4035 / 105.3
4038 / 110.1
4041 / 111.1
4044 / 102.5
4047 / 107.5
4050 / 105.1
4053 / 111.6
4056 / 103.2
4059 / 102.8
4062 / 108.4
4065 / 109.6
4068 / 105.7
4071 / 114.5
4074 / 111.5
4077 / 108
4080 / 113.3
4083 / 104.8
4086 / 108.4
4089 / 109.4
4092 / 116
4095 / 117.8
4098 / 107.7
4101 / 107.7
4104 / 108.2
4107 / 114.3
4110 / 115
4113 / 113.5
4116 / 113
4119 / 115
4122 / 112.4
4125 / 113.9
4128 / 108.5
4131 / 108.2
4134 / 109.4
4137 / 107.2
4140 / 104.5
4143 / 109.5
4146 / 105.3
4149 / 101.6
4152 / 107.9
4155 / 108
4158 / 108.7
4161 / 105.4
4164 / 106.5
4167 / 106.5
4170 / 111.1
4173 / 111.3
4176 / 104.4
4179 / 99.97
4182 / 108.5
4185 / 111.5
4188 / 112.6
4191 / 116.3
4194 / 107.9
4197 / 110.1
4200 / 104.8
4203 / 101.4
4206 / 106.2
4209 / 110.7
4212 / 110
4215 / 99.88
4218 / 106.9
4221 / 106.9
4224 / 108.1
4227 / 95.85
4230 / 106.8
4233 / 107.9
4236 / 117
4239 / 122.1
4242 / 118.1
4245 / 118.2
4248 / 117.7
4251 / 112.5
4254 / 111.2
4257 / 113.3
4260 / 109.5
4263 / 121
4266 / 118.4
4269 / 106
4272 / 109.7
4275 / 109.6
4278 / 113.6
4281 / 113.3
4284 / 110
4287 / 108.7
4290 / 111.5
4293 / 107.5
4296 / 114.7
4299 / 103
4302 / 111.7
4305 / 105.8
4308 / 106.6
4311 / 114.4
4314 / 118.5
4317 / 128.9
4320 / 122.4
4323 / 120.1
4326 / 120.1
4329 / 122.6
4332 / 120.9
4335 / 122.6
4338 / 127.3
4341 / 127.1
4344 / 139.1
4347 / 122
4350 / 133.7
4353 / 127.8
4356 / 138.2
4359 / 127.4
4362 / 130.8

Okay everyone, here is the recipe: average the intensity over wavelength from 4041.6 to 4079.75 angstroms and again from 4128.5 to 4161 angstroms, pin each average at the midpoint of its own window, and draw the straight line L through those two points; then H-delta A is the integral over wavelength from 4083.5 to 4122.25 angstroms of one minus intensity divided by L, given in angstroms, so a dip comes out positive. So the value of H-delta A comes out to -1.7 angstroms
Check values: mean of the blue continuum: 108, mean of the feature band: 112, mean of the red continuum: 107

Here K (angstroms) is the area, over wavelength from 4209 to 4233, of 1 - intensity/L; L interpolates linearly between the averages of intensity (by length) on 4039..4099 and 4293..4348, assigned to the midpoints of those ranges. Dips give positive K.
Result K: 1.99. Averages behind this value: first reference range 109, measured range 105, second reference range 119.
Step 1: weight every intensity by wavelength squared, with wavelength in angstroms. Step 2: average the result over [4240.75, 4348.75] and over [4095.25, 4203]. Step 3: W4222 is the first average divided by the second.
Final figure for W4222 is 1.14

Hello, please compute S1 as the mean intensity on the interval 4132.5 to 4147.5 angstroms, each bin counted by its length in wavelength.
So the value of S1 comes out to 107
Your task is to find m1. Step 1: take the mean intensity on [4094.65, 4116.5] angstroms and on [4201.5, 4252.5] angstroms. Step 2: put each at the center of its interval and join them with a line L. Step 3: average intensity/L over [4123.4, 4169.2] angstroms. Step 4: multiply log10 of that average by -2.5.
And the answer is 0.04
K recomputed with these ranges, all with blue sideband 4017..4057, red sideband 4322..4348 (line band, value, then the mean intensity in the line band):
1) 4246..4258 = 0.6 angstroms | 114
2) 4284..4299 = 1.5 angstroms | 110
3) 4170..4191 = 1.2 angstroms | 109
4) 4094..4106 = 0.1 angstroms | 110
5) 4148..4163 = 1.0 angstroms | 106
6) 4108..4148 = 0.7 angstroms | 110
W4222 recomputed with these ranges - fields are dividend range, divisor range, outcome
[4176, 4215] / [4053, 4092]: 1.05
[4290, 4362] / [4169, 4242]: 1.18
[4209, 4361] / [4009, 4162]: 1.17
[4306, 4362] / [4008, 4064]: 1.35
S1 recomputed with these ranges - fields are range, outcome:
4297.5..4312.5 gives 108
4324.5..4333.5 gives 121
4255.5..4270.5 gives 114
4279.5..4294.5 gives 110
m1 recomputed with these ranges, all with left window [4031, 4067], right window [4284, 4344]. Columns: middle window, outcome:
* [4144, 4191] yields 0.04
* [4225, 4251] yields 0.01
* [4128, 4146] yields 0.03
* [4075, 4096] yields -0.03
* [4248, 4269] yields 0.01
